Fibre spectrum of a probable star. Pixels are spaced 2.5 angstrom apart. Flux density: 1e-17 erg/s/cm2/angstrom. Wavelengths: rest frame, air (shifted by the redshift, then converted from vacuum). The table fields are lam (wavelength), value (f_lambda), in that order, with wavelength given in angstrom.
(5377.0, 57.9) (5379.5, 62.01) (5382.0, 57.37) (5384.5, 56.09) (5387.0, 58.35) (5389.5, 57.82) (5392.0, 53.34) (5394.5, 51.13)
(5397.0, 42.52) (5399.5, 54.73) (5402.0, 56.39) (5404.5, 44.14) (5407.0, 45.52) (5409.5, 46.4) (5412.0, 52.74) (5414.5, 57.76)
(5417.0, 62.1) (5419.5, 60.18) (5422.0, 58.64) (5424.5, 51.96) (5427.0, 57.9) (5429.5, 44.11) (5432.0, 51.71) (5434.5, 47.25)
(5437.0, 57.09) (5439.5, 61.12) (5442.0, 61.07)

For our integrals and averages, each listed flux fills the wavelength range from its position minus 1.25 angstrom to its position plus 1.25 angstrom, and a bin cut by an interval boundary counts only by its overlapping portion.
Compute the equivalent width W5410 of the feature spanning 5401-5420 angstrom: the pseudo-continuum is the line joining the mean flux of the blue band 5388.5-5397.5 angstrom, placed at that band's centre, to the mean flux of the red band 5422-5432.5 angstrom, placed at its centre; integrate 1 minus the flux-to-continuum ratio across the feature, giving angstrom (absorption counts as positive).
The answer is -0.3 angstrom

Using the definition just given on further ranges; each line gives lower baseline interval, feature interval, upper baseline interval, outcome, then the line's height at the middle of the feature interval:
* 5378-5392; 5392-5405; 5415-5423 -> 1.8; 58.8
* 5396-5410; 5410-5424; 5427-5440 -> -2.0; 50.2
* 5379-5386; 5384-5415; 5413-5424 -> 3.5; 58.5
